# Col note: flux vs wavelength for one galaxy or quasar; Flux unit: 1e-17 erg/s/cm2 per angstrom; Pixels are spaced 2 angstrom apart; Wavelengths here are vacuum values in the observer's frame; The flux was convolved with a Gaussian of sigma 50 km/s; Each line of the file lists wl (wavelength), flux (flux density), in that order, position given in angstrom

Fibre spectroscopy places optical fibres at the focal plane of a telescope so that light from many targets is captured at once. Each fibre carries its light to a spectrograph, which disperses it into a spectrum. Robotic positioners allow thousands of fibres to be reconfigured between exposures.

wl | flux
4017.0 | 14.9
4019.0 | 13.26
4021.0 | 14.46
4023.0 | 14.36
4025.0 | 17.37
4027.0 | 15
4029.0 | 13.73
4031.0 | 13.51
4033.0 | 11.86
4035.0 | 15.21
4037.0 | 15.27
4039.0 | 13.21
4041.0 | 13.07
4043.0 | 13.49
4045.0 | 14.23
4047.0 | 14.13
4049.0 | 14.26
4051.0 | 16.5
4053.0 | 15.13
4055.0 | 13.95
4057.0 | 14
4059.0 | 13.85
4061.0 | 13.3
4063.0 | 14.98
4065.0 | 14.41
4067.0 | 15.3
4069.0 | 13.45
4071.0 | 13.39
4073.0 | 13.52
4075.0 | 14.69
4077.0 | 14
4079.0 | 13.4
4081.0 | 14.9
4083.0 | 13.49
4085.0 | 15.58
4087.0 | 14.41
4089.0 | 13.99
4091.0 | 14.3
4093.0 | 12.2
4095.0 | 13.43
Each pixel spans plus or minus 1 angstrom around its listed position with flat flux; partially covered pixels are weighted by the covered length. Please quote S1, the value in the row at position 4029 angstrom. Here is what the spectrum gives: 13.73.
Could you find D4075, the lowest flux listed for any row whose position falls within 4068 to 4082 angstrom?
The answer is 13.39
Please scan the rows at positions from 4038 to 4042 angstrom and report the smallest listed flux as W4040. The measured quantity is 13.07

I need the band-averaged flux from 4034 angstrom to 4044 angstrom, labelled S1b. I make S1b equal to 14.1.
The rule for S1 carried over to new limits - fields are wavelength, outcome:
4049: 14.26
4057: 14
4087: 14.41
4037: 15.27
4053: 15.13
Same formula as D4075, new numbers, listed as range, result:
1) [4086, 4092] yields 13.99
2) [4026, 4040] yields 11.86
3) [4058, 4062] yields 13.3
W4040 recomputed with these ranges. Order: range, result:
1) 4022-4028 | 14.36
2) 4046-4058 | 13.95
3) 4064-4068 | 14.41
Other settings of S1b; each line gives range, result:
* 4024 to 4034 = 14.3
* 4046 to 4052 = 15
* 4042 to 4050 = 14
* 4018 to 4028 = 14.9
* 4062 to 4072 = 14.3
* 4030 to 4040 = 13.8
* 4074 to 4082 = 14.2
